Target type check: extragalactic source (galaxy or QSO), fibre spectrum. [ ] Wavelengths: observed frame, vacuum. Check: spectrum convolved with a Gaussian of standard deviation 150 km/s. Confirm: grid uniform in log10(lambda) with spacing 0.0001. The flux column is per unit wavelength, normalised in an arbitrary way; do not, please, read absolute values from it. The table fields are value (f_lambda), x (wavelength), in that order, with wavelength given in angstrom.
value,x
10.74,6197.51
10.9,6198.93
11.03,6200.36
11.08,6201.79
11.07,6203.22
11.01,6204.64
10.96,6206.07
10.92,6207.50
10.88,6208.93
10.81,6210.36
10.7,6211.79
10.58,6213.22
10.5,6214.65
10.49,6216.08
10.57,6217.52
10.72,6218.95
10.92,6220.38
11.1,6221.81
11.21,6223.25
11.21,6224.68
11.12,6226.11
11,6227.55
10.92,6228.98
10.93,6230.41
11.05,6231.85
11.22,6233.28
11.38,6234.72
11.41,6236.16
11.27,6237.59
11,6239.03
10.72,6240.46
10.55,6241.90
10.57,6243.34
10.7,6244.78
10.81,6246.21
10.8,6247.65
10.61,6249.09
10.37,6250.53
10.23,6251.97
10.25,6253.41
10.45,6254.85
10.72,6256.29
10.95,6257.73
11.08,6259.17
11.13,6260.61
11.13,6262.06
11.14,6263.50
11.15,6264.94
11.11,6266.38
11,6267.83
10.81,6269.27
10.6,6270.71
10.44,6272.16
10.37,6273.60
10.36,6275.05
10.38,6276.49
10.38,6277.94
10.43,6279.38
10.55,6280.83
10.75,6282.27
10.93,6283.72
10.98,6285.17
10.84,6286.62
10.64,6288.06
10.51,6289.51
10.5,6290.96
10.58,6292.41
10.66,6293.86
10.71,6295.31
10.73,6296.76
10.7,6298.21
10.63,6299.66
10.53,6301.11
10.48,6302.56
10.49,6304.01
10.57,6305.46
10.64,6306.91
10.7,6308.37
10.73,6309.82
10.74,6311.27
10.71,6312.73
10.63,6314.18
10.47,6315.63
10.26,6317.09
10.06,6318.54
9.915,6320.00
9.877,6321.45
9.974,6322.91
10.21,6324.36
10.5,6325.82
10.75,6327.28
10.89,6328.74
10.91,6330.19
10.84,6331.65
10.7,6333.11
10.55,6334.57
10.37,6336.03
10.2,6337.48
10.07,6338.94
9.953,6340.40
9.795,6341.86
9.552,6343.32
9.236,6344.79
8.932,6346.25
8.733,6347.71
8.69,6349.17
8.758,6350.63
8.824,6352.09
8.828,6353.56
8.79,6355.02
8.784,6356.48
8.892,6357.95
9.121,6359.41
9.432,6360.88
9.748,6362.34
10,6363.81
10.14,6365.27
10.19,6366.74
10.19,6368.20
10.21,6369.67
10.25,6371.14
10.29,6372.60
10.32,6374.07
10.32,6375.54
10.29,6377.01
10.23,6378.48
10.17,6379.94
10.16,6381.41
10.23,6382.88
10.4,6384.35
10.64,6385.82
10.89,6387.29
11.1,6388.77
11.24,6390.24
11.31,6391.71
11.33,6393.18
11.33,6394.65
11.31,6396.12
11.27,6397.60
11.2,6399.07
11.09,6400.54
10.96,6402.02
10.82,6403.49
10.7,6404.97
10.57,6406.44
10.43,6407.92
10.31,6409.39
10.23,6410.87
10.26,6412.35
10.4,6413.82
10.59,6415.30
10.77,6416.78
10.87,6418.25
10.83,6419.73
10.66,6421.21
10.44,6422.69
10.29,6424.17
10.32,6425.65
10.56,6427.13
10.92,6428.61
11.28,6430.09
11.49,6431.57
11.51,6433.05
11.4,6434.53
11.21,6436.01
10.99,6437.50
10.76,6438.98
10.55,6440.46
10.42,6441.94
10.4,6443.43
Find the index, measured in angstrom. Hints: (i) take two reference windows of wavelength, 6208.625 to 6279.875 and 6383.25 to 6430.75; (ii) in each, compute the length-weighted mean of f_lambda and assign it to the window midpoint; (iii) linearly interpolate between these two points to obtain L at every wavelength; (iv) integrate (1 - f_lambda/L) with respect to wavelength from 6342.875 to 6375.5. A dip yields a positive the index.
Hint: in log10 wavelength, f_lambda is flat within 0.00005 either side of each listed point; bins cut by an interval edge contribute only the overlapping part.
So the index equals 4.0 angstrom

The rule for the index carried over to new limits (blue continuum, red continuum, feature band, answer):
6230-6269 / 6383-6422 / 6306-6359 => 4.4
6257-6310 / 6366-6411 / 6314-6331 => 0.5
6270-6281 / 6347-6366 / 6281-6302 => -1.1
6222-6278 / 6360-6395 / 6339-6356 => 2.2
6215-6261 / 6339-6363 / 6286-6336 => -4.1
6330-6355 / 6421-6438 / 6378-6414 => -1.1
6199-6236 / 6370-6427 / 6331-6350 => 1.7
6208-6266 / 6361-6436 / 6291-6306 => 0.2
